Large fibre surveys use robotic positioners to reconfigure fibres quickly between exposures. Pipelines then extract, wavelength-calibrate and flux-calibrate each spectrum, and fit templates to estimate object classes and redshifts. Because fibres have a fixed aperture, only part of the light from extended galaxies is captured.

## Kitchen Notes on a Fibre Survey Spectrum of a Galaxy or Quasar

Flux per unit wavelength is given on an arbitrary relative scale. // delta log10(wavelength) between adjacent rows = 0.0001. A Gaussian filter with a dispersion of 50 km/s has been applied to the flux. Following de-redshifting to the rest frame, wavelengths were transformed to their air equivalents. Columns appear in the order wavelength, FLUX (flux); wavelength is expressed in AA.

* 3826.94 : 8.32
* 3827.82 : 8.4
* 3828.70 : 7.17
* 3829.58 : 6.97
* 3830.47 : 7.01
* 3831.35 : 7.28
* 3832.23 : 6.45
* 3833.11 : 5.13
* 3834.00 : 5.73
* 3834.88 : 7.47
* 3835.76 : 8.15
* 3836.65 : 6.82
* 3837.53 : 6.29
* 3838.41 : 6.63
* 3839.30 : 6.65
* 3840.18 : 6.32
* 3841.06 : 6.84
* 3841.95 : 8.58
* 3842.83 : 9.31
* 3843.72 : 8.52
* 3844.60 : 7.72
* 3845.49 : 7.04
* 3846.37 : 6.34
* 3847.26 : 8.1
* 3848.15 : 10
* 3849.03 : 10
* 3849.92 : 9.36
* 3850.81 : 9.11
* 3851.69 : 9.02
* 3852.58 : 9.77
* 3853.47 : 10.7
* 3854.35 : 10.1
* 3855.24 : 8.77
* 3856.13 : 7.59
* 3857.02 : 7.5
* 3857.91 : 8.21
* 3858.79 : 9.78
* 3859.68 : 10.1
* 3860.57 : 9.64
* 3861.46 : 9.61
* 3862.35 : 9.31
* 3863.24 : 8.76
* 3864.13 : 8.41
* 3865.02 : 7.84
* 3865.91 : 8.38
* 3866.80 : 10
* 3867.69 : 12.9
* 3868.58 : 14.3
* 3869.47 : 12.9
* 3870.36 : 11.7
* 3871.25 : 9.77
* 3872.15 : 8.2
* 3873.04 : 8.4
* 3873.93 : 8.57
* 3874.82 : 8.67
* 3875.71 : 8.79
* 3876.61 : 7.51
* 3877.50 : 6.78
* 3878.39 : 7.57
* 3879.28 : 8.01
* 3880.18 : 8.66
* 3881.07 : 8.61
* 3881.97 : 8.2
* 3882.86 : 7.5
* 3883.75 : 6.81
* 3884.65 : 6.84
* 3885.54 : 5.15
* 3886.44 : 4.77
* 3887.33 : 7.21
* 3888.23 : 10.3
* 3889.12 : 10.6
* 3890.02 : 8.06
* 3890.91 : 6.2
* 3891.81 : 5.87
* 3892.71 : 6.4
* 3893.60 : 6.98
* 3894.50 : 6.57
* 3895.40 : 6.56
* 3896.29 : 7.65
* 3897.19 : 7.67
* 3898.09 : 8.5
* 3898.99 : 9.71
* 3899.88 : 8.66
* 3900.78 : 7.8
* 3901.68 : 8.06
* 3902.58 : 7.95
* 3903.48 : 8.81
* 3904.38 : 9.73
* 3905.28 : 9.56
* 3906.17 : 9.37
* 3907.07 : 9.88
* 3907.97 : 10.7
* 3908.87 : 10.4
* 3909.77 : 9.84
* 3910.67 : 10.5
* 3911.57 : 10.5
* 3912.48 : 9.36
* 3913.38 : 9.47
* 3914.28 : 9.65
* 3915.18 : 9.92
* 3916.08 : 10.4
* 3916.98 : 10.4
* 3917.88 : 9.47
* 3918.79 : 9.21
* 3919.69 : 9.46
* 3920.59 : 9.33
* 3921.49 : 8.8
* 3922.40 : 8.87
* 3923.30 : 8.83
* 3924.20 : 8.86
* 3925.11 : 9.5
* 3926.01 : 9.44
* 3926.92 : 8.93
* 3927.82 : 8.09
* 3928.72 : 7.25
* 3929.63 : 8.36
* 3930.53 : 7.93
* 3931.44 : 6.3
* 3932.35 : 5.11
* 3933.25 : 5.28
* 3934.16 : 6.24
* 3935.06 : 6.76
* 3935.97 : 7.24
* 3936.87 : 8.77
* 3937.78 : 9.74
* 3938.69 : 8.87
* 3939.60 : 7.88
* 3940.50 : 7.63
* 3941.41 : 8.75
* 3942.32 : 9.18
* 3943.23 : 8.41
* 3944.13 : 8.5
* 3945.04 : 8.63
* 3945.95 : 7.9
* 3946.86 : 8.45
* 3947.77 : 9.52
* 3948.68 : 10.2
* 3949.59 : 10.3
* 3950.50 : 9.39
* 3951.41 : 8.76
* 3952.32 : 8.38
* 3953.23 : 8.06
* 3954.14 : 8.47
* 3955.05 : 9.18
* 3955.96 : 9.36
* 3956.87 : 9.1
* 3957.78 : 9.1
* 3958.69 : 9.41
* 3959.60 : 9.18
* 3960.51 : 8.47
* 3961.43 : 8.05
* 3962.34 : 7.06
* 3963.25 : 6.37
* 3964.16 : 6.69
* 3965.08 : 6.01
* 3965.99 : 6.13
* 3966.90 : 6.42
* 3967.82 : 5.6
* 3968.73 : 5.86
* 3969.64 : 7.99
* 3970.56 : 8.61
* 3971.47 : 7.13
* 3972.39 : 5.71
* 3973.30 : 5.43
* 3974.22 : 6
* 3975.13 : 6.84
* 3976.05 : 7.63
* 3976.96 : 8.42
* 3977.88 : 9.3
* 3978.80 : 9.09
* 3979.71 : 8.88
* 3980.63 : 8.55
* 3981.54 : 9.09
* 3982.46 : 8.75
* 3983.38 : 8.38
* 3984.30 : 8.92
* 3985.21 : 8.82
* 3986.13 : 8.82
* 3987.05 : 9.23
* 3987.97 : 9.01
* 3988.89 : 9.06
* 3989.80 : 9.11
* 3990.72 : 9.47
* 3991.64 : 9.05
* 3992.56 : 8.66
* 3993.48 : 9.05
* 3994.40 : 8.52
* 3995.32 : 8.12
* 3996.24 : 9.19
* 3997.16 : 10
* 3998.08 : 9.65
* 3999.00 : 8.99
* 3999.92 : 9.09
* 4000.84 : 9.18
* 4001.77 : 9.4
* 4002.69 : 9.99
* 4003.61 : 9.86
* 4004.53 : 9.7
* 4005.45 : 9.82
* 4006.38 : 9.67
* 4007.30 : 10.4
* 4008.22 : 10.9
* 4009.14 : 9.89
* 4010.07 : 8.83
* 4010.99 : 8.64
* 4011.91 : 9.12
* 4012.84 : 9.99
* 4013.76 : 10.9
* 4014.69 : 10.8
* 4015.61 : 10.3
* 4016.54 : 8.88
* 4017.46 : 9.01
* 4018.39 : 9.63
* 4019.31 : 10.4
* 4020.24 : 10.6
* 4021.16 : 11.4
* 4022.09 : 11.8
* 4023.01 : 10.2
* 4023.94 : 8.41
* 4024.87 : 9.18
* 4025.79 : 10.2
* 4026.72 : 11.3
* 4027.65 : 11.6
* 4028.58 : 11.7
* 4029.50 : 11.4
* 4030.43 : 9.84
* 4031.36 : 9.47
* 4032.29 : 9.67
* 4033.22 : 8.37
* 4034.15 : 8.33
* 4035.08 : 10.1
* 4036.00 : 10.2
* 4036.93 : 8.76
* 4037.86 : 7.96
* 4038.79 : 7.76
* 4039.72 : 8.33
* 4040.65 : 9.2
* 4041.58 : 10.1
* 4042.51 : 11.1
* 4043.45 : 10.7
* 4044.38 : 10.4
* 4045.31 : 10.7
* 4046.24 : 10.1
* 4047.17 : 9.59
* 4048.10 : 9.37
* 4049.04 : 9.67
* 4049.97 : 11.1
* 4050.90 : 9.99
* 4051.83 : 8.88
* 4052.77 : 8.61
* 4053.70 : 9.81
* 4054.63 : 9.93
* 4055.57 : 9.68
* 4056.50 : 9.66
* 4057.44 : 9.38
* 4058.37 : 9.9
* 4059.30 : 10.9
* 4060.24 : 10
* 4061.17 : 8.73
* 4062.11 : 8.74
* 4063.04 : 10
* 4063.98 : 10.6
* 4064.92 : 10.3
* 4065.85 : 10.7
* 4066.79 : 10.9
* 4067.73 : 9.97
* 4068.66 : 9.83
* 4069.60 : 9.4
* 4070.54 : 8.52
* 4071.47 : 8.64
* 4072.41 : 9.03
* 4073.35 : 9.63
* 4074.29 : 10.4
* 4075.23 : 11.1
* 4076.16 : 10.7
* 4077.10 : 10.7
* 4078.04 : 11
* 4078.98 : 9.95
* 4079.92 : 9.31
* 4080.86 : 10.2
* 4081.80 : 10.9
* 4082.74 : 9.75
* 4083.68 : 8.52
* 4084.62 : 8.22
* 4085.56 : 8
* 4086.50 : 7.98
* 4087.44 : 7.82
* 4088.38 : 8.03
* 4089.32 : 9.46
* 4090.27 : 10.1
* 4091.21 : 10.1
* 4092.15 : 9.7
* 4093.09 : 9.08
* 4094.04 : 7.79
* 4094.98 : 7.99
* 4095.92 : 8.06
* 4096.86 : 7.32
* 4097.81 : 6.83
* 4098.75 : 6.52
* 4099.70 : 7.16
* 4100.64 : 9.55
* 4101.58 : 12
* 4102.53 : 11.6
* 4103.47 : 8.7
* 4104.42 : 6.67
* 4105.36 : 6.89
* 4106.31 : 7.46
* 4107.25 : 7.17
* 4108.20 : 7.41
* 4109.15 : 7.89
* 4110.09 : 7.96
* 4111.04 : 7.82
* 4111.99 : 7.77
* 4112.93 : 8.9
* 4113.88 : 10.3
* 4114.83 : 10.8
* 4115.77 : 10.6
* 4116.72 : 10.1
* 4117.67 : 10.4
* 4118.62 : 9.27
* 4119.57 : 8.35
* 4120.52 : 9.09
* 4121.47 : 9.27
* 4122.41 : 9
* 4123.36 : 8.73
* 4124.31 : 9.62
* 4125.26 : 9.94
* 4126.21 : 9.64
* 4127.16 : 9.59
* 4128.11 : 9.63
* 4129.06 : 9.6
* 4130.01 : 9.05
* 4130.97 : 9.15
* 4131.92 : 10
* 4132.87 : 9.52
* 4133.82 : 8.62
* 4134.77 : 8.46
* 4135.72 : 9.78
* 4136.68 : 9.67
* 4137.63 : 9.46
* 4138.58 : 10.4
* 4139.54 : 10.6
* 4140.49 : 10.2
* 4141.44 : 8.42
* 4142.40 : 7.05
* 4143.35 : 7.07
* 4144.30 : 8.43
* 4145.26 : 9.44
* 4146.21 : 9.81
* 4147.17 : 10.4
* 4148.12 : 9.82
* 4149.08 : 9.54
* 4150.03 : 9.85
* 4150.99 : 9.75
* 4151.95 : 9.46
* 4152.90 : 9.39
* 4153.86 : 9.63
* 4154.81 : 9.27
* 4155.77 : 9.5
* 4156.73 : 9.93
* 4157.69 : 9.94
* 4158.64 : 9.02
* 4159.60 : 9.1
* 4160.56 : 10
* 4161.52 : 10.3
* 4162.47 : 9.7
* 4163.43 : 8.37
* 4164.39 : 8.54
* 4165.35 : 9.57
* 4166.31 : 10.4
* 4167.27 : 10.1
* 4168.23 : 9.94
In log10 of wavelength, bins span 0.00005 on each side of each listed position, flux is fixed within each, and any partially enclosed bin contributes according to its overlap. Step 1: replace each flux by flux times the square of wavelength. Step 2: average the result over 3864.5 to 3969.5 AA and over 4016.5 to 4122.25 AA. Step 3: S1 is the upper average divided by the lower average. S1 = 1.20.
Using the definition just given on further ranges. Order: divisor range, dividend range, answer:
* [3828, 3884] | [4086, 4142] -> 1.21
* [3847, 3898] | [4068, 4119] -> 1.17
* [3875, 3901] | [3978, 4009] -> 1.28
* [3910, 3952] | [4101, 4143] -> 1.16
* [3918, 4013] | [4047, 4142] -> 1.17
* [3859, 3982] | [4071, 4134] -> 1.18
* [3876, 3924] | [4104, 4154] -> 1.20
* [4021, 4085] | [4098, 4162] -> 0.97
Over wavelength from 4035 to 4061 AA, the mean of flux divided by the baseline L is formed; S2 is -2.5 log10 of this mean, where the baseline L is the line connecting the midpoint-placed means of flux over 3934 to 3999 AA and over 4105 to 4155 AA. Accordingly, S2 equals -0.11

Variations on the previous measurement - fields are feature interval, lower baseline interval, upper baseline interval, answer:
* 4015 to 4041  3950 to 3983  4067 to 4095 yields -0.130 mag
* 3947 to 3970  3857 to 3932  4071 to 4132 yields 0.093 mag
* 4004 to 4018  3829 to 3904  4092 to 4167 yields -0.127 mag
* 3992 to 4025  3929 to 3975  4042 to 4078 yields -0.086 mag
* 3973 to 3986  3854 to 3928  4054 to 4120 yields 0.101 mag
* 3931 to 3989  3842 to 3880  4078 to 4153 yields 0.134 mag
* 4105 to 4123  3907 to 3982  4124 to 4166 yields 0.059 mag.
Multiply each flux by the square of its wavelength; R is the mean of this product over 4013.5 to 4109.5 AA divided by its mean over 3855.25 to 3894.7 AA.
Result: 1.2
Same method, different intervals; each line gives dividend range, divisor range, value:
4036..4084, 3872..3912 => 1.30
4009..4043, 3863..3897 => 1.27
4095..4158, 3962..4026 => 1.10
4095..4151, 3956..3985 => 1.26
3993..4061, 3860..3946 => 1.21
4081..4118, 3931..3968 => 1.17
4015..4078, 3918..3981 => 1.28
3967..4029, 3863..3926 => 1.09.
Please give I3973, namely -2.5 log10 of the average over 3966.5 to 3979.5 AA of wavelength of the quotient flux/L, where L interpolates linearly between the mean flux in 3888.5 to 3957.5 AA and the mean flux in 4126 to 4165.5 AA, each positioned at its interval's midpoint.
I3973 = 0.22 mag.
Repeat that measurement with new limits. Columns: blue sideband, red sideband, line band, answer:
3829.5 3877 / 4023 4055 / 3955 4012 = 0.111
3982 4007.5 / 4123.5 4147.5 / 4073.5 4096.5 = -0.010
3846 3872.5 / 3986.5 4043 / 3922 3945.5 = 0.191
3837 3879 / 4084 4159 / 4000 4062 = -0.100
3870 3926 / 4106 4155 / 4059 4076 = -0.094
